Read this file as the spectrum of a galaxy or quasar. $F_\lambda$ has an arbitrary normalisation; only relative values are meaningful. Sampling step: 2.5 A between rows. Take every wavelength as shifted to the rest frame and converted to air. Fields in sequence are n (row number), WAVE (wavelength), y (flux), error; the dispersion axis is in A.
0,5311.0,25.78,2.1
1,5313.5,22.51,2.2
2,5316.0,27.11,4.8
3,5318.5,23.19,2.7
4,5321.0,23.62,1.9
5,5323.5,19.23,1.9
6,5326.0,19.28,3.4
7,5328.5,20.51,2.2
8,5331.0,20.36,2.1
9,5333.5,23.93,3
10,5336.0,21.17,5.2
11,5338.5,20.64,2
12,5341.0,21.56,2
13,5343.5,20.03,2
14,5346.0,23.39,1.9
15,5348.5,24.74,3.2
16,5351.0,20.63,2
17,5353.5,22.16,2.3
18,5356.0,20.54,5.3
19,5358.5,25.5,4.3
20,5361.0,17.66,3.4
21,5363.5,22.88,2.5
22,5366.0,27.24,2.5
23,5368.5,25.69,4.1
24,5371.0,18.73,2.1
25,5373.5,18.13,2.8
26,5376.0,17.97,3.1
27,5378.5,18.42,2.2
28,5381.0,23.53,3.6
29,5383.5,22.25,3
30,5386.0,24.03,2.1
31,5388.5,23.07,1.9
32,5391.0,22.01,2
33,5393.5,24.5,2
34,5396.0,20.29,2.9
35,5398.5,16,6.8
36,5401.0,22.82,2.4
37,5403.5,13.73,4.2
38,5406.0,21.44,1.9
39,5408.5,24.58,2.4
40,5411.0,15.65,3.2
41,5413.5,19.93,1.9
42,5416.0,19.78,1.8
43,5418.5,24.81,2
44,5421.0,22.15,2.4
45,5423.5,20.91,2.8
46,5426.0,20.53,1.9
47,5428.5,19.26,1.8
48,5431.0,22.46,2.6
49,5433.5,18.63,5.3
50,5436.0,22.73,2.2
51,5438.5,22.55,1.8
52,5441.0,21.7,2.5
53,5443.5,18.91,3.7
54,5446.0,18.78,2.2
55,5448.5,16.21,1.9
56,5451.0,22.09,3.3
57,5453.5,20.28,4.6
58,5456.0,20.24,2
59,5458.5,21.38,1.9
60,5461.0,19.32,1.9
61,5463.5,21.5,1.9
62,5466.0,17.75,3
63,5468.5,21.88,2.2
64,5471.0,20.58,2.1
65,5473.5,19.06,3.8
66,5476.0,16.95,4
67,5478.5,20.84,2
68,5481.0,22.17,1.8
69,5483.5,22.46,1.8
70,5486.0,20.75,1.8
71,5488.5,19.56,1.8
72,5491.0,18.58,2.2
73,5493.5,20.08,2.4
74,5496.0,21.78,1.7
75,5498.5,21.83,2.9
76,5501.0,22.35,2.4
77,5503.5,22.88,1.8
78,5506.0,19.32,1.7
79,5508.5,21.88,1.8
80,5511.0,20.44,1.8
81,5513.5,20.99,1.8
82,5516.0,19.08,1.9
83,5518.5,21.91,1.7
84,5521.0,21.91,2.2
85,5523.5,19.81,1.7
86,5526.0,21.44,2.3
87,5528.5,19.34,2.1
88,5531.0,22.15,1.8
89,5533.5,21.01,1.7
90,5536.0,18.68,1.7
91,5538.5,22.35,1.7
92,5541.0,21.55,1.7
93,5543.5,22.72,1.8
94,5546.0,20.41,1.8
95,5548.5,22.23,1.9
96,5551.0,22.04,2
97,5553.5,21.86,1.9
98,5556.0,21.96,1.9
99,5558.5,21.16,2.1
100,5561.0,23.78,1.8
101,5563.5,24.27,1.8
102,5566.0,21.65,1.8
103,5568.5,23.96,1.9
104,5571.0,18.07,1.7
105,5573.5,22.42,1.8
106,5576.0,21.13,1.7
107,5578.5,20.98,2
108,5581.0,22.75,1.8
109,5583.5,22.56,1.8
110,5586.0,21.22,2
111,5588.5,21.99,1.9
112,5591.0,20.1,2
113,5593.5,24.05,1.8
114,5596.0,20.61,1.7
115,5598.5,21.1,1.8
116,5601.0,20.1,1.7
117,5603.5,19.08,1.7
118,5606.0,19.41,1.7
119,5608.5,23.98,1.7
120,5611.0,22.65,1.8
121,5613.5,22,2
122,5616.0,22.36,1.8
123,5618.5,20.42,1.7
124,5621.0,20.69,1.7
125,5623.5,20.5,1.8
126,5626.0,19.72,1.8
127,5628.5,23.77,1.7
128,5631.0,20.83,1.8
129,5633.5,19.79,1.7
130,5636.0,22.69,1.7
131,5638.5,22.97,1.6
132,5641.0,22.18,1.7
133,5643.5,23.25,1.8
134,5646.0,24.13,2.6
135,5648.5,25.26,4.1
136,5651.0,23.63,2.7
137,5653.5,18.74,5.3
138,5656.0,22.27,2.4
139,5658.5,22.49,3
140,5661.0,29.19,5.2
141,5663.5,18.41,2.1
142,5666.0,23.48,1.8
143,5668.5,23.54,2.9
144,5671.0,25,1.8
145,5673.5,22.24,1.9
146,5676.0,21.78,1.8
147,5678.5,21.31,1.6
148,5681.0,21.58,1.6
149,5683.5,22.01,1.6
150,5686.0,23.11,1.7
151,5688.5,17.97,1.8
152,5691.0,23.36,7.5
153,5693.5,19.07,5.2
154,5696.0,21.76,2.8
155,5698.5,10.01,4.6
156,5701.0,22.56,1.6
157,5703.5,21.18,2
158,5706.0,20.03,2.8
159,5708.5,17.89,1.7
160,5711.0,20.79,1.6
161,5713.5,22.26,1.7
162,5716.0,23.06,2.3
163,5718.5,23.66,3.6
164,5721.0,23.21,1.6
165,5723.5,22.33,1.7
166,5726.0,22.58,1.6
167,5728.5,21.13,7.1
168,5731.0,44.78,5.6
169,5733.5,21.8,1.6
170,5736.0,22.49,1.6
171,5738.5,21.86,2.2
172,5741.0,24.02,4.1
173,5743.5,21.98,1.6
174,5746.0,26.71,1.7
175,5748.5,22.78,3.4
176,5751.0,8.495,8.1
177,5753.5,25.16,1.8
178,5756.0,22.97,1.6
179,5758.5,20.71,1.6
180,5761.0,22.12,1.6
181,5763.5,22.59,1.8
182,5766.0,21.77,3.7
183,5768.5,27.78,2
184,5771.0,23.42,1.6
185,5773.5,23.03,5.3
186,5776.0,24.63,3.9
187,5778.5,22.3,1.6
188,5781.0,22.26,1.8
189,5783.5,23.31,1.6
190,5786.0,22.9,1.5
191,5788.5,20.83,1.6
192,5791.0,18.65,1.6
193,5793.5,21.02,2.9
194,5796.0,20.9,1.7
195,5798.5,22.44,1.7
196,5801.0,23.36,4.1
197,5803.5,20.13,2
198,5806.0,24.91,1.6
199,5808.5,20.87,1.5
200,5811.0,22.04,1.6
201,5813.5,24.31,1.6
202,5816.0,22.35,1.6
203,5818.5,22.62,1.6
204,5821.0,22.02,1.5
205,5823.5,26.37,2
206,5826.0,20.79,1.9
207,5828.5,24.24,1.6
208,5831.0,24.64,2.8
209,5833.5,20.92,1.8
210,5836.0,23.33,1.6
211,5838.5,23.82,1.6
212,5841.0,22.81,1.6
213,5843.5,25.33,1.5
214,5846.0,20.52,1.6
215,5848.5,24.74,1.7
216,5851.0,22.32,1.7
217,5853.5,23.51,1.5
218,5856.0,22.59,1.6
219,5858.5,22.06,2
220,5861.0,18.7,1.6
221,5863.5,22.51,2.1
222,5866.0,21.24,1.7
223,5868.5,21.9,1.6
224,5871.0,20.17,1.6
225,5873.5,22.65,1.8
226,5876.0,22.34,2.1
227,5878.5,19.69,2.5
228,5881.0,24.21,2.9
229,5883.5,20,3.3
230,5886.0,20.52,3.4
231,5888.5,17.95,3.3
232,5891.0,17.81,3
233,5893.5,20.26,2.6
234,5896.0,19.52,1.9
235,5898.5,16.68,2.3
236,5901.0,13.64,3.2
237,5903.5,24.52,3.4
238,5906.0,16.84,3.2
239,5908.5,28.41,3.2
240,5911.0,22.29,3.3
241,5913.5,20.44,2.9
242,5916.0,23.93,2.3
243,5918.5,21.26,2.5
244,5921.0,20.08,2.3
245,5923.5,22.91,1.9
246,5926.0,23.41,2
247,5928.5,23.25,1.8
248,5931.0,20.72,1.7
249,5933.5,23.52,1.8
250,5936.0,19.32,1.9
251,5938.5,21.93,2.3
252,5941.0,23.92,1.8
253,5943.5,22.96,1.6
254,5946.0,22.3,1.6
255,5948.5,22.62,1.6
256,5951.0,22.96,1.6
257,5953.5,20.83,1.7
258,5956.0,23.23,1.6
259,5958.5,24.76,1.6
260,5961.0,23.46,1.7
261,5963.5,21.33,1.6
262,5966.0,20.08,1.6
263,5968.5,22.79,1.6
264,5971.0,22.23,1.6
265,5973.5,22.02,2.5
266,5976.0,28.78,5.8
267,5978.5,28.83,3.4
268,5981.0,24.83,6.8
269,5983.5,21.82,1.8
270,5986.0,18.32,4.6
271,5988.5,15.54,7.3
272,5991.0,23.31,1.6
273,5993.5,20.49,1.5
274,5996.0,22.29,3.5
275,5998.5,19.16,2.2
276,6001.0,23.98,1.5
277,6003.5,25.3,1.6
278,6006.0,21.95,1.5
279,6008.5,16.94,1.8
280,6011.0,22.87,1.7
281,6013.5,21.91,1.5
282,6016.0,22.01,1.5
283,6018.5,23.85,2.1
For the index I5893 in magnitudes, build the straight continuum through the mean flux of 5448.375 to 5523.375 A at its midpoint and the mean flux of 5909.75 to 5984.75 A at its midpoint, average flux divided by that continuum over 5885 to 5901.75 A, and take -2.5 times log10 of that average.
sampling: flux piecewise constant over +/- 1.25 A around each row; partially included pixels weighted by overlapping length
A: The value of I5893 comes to 0.23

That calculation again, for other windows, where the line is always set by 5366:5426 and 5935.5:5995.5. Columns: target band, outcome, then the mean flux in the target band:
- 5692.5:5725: 0.06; 20.6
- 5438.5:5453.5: 0.07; 19.9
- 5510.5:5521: 0.03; 20.8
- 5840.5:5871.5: 0.00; 22.2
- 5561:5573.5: -0.04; 22.2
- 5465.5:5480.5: 0.08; 19.7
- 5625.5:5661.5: -0.05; 22.7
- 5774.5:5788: -0.05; 23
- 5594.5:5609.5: 0.04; 20.7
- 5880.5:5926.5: 0.08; 20.7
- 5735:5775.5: -0.02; 22.4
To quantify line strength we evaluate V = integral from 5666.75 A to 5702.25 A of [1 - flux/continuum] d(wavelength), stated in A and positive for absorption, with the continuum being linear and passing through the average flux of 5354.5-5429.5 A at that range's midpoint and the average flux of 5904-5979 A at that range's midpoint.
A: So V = 1.3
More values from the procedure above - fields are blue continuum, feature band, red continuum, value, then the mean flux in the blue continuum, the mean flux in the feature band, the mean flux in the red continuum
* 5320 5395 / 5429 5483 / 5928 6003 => 3.9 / 21.8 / 20.3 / 22.4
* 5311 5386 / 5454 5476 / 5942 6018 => 2.0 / 21.9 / 20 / 22.4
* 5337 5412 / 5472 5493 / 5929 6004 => 1.5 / 21.3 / 20.1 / 22.4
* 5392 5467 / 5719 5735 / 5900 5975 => -3.3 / 20.4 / 25.8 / 22.1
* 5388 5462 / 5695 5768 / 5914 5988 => -1.6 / 20.5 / 22.2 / 22.6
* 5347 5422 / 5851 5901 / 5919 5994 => 3.7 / 21.4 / 20.6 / 22.4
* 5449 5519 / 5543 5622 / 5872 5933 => -3.8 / 20.6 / 21.7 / 21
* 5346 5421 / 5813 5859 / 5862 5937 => -4.4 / 21.4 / 23.1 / 21.1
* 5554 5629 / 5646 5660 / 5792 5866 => -0.6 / 21.6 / 22.7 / 22.6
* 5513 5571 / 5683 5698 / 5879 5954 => 0.6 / 21.5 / 20.6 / 21.3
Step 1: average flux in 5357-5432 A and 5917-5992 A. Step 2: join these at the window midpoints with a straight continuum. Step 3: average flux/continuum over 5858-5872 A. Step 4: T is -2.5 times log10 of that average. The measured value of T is 0.06 mag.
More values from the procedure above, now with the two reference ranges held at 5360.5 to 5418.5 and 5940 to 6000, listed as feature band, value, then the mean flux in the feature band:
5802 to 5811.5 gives 0.00 mag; 22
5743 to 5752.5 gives 0.10 mag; 20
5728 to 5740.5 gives -0.21 mag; 26.6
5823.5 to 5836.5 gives -0.05 mag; 23.1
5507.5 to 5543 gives 0.02 mag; 20.9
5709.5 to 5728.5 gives -0.03 mag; 22.4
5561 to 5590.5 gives -0.02 mag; 21.9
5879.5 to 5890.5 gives 0.09 mag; 20.5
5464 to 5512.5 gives 0.03 mag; 20.6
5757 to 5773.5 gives -0.05 mag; 23.1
